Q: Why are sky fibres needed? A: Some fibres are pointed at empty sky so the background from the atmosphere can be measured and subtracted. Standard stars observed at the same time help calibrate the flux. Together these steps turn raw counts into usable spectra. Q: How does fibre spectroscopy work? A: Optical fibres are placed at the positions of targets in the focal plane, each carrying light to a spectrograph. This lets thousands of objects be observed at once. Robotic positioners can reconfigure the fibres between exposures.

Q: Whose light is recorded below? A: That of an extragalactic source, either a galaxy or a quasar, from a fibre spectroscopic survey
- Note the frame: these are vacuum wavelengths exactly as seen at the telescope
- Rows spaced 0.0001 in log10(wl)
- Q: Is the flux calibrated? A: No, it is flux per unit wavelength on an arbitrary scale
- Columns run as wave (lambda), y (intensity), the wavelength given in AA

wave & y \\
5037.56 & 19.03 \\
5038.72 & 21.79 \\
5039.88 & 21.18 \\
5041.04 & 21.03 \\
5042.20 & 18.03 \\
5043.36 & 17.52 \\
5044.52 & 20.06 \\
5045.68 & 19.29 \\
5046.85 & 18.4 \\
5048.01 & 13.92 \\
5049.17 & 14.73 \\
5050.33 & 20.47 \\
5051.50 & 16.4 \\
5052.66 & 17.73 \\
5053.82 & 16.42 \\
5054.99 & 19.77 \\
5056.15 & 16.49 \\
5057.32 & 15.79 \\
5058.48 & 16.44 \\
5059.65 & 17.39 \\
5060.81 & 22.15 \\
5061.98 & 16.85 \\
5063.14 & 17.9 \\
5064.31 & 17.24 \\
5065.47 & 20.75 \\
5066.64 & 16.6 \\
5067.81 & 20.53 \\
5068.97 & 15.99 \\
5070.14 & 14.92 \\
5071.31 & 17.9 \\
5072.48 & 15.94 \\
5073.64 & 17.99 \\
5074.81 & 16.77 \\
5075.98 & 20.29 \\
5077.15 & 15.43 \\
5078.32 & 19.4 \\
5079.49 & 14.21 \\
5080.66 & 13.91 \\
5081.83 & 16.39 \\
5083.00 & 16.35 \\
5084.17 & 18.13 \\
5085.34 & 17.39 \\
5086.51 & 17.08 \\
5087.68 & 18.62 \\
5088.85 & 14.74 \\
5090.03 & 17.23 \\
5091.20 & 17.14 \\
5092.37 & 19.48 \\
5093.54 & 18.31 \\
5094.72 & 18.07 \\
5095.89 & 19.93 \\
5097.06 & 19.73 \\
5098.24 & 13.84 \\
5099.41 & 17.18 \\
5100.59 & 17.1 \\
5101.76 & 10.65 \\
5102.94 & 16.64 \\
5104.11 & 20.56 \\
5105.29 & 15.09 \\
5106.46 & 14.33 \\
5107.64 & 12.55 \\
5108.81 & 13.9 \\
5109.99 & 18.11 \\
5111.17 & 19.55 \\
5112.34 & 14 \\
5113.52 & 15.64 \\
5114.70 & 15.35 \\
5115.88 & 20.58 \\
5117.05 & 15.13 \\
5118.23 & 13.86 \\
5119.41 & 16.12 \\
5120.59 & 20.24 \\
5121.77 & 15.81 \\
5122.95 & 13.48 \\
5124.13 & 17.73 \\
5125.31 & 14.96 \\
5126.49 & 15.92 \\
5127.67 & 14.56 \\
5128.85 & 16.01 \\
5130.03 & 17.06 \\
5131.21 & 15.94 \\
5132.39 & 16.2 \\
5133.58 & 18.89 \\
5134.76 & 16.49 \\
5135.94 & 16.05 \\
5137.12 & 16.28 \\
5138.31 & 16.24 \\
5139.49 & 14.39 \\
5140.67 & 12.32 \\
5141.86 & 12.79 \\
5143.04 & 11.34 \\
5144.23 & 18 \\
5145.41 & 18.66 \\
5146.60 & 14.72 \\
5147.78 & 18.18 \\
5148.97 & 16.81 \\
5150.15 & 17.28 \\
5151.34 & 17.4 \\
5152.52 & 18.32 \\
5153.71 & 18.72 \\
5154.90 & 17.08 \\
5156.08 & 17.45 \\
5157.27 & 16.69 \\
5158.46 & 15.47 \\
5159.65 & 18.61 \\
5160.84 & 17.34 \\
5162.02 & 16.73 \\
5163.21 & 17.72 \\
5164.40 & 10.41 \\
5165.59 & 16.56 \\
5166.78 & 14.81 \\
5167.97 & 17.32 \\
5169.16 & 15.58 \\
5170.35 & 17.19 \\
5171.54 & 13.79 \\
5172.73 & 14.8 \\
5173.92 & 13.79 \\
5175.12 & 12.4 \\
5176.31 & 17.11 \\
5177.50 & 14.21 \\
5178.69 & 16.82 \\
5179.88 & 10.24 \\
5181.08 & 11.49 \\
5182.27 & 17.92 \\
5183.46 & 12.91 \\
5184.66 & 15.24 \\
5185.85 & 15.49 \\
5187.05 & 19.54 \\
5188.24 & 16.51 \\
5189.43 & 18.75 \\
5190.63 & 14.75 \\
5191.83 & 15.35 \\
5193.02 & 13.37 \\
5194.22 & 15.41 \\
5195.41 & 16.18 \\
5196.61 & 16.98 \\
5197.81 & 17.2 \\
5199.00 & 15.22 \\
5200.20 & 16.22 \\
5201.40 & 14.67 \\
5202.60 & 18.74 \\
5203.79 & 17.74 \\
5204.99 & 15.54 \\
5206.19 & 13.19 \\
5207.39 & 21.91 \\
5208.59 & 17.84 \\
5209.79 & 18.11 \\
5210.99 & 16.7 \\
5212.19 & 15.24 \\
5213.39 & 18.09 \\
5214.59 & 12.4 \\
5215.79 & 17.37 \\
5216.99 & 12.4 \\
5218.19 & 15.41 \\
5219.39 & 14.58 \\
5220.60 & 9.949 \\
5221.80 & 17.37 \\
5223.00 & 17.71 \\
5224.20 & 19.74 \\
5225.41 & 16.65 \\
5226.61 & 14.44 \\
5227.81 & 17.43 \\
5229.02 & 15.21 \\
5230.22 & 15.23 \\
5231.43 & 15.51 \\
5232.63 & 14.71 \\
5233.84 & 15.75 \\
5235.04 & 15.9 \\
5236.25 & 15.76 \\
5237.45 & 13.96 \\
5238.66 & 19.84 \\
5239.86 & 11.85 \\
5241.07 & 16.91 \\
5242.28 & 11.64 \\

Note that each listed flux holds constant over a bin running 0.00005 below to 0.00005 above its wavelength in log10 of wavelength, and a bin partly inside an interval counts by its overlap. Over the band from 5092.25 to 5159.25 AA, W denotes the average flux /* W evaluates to 16.4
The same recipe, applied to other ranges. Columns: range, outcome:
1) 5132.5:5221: 15.9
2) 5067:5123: 16.7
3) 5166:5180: 15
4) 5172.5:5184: 14.2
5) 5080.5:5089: 16.8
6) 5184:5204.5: 16.3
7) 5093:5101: 17.7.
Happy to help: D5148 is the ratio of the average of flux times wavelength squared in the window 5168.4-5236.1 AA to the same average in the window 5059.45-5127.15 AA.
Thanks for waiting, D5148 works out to 0.97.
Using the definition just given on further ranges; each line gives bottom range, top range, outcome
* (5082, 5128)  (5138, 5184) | 0.97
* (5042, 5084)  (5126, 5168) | 0.96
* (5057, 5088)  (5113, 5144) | 0.93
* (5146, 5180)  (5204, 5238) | 1.01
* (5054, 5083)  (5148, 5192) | 0.96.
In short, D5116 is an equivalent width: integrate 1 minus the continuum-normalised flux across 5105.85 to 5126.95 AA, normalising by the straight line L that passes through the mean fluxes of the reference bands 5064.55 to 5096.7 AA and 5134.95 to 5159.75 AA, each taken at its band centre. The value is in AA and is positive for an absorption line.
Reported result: 1.1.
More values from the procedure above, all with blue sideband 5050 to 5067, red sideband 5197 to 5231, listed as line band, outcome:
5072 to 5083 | 0.6 AA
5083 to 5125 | 1.7 AA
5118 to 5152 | 2.0 AA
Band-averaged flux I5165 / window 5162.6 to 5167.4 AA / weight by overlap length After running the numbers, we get 14.9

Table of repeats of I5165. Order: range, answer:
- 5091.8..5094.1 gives 18.9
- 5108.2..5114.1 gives 16.2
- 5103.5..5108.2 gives 15.7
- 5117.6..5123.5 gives 15.9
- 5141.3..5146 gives 15.2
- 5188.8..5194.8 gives 15.5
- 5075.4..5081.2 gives 16.7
